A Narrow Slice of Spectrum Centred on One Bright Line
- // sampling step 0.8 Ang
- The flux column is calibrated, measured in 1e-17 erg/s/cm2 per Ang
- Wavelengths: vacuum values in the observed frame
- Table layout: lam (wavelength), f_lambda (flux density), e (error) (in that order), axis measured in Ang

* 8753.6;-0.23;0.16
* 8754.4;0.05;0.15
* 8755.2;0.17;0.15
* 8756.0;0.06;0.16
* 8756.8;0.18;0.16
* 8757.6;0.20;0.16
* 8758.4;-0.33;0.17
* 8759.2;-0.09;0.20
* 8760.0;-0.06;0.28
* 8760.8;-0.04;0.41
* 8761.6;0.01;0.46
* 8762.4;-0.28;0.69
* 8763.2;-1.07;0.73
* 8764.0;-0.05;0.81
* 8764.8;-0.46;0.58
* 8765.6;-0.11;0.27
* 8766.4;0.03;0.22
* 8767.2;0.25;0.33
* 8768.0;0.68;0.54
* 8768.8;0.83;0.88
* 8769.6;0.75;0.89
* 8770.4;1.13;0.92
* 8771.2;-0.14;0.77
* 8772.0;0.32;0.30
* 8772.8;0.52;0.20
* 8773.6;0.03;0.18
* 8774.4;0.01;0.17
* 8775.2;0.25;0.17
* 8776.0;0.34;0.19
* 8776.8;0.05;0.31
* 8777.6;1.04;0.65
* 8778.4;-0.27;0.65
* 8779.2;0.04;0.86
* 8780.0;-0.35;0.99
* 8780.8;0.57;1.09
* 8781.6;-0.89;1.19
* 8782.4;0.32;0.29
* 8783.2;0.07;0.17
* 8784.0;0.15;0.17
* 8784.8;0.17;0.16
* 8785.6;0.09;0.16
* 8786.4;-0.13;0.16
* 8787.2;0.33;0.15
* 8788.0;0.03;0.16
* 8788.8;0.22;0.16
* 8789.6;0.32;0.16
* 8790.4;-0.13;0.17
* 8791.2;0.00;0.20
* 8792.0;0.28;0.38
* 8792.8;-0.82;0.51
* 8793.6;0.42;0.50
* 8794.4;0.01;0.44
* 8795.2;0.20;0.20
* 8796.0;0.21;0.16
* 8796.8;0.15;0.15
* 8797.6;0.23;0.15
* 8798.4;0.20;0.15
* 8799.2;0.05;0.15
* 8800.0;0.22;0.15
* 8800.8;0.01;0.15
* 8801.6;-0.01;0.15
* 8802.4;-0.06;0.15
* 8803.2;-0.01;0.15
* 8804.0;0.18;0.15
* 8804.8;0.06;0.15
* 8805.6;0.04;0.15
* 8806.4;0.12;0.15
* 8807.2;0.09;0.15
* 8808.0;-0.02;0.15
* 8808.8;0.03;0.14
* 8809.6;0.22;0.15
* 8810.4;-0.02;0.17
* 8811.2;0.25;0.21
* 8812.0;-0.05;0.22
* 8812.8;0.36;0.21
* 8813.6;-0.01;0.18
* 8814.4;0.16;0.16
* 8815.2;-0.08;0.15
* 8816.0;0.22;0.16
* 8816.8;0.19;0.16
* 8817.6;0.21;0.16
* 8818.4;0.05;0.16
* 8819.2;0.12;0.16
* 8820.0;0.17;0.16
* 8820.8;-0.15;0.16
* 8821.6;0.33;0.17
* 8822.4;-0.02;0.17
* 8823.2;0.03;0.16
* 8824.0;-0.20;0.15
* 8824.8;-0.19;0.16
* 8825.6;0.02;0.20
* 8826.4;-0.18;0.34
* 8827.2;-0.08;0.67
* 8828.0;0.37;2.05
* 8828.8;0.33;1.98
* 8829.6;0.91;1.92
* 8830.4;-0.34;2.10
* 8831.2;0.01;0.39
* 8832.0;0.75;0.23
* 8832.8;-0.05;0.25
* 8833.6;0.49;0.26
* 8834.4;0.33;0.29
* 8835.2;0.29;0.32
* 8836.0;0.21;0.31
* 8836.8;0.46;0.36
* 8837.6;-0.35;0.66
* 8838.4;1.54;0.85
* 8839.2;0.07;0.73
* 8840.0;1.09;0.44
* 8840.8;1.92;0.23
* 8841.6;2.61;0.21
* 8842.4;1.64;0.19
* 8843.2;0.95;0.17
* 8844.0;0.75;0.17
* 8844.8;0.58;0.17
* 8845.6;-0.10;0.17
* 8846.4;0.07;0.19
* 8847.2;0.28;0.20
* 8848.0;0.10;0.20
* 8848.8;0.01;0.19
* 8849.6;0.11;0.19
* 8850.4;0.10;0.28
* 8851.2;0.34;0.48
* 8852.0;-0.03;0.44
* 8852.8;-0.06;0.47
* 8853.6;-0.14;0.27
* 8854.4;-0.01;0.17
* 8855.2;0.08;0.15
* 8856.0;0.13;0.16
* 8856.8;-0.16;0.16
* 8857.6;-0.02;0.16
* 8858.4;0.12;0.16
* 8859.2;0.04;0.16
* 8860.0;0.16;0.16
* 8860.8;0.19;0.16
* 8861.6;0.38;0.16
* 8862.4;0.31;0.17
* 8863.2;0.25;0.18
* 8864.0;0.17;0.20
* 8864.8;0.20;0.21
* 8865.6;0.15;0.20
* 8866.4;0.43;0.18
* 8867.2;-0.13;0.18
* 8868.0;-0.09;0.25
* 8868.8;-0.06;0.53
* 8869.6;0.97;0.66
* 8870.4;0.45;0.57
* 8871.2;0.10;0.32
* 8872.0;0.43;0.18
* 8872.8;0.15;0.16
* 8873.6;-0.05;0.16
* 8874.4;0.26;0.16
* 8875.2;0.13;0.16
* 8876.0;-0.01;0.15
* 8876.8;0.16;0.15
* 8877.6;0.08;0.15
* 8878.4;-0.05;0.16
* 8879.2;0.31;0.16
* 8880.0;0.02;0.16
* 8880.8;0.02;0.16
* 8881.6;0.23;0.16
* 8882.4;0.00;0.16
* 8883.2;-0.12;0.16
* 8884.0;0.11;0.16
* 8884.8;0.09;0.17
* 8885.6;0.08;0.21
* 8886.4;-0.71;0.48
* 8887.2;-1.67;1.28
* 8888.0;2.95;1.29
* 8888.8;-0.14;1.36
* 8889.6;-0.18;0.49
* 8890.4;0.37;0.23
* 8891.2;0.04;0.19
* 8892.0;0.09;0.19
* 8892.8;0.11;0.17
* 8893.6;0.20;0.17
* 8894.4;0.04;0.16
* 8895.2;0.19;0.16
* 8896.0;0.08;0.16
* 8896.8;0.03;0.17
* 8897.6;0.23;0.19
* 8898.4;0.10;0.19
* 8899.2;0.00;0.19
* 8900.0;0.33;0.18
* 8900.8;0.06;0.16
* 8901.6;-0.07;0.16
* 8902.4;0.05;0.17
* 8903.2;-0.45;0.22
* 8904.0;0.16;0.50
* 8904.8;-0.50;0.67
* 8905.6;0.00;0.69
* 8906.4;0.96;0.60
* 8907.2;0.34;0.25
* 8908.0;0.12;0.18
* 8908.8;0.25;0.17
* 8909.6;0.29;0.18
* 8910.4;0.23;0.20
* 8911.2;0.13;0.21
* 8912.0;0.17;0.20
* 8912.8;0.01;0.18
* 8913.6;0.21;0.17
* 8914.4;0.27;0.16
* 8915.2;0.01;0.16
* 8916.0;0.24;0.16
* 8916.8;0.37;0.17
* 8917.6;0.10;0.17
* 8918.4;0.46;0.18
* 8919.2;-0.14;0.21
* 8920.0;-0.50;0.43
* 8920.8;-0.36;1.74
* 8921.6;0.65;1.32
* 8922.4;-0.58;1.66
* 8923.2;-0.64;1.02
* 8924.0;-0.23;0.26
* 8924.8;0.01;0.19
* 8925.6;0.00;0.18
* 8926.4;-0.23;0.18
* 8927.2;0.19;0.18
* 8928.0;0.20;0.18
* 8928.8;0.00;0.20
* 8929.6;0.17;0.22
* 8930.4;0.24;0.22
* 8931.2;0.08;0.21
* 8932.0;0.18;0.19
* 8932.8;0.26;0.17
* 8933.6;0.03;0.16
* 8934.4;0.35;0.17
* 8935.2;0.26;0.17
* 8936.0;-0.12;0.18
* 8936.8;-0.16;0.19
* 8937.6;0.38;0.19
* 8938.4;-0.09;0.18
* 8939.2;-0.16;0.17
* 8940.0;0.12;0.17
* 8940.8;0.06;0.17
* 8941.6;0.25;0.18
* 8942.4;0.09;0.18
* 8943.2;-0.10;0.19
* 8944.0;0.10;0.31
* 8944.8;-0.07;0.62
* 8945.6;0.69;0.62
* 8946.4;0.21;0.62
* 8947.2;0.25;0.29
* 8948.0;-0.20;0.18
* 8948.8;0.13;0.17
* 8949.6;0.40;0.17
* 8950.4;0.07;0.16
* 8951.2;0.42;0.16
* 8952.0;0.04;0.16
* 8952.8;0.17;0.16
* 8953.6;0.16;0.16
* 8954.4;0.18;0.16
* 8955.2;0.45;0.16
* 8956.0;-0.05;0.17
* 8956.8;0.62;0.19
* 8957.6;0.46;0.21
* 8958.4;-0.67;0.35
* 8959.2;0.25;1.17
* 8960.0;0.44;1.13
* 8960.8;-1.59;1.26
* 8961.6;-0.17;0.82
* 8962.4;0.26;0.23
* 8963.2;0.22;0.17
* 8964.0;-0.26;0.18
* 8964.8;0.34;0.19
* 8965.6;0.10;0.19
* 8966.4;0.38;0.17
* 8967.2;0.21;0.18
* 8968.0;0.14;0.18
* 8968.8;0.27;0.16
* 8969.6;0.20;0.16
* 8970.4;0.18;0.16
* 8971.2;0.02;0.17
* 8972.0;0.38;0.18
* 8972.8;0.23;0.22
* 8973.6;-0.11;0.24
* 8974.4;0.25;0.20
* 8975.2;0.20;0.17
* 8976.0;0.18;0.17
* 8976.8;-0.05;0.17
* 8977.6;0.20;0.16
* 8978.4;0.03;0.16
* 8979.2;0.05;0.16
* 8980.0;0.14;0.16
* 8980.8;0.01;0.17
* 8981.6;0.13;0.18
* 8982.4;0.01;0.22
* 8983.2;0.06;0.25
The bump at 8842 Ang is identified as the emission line Hbeta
